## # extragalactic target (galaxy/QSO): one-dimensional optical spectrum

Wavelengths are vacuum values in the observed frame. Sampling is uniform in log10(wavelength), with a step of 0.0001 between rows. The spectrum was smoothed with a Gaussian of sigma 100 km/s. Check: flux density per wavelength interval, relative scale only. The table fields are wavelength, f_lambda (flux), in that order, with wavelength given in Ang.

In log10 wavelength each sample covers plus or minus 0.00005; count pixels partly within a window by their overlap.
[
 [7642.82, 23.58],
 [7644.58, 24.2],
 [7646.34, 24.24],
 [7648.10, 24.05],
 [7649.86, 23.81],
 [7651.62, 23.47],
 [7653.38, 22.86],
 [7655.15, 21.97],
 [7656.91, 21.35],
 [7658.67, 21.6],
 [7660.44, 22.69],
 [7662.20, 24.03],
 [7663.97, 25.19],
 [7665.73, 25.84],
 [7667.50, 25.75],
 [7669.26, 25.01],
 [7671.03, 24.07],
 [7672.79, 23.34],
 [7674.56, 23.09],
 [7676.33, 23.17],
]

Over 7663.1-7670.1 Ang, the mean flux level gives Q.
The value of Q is 25.5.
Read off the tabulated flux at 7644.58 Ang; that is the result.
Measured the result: 24.2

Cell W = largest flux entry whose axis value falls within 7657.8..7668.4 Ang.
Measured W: 25.84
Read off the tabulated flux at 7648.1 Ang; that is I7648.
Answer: 24.05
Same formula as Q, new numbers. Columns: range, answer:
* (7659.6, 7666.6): 24.5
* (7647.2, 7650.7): 23.9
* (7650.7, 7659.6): 22.2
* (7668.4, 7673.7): 24.1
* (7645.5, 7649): 24.2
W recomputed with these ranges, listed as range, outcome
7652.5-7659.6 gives 22.86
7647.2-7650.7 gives 24.05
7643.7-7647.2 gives 24.24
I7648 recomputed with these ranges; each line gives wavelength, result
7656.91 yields 21.35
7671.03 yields 24.07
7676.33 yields 23.17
